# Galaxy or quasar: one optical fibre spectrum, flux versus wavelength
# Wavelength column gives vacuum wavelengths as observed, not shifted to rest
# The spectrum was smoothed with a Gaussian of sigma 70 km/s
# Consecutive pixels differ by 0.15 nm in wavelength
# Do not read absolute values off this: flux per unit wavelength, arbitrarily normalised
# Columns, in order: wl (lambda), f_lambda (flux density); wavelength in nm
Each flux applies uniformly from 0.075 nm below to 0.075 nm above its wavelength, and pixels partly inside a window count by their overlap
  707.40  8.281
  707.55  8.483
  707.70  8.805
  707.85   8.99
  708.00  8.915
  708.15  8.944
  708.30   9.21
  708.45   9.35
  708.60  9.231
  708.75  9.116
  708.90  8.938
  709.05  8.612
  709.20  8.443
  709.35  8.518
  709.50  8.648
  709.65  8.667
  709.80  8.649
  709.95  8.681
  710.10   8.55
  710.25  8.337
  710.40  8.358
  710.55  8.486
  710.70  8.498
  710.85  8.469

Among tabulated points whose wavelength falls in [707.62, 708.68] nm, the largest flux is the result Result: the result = 9.35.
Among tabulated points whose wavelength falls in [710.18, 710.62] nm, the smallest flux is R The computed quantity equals 8.337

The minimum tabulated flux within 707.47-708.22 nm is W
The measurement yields 8.483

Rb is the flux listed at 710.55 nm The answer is 8.486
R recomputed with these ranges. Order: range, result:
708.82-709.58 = 8.443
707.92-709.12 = 8.612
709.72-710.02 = 8.649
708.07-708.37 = 8.944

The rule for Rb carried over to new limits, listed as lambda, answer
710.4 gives 8.358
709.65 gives 8.667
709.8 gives 8.649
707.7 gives 8.805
